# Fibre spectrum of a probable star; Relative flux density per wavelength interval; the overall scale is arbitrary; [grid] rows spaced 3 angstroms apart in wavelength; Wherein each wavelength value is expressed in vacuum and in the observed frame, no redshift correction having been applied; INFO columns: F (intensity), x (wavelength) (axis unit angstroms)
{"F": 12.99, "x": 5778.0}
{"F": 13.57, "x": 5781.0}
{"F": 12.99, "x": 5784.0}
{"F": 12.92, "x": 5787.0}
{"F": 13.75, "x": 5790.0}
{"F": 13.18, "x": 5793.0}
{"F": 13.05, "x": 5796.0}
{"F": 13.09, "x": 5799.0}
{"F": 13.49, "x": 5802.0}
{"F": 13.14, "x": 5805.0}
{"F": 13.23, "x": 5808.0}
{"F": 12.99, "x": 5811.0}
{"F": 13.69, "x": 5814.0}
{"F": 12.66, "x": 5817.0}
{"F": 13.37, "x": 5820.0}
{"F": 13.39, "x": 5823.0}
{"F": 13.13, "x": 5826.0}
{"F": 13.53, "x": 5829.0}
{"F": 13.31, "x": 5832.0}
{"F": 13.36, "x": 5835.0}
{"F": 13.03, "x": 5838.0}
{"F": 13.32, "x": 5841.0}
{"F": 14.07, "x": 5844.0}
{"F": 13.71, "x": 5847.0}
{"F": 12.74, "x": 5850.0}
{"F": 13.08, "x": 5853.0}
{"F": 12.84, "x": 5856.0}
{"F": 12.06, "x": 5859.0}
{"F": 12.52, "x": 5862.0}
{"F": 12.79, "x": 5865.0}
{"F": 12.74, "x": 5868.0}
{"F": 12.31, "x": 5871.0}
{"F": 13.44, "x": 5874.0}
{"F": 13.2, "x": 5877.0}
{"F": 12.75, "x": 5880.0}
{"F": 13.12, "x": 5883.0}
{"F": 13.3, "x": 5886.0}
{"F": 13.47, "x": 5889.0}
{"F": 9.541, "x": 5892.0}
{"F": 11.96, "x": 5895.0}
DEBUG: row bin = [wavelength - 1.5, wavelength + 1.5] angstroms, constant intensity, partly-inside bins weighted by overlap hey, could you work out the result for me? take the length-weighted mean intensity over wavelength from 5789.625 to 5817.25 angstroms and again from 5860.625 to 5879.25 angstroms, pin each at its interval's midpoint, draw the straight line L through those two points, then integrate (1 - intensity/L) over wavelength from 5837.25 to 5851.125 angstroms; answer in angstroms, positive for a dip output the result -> -0.5 angstroms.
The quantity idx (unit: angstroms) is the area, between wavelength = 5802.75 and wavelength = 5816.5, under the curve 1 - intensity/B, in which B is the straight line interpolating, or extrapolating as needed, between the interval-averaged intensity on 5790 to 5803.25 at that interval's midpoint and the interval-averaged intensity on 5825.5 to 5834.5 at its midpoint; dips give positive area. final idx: 0.1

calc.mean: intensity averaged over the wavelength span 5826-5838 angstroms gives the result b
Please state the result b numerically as 13.3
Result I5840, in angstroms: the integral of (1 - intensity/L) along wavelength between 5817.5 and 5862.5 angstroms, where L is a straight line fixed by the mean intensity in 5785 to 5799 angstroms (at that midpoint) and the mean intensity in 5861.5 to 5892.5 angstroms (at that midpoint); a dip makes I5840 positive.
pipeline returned -0.7 angstroms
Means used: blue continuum 13.2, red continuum 12.8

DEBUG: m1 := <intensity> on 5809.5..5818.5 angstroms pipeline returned 13.1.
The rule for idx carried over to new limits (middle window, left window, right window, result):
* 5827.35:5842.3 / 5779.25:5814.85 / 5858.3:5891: -0.3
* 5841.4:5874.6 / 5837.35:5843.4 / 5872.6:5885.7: 0.8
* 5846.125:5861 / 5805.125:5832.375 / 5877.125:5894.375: 0.0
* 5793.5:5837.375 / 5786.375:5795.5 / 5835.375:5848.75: 0.5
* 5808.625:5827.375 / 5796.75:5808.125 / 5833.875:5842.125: 0.0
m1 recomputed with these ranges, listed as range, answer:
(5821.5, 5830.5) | 13.3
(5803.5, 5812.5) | 13.1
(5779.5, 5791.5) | 13.3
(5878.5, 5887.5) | 13.1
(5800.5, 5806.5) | 13.3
